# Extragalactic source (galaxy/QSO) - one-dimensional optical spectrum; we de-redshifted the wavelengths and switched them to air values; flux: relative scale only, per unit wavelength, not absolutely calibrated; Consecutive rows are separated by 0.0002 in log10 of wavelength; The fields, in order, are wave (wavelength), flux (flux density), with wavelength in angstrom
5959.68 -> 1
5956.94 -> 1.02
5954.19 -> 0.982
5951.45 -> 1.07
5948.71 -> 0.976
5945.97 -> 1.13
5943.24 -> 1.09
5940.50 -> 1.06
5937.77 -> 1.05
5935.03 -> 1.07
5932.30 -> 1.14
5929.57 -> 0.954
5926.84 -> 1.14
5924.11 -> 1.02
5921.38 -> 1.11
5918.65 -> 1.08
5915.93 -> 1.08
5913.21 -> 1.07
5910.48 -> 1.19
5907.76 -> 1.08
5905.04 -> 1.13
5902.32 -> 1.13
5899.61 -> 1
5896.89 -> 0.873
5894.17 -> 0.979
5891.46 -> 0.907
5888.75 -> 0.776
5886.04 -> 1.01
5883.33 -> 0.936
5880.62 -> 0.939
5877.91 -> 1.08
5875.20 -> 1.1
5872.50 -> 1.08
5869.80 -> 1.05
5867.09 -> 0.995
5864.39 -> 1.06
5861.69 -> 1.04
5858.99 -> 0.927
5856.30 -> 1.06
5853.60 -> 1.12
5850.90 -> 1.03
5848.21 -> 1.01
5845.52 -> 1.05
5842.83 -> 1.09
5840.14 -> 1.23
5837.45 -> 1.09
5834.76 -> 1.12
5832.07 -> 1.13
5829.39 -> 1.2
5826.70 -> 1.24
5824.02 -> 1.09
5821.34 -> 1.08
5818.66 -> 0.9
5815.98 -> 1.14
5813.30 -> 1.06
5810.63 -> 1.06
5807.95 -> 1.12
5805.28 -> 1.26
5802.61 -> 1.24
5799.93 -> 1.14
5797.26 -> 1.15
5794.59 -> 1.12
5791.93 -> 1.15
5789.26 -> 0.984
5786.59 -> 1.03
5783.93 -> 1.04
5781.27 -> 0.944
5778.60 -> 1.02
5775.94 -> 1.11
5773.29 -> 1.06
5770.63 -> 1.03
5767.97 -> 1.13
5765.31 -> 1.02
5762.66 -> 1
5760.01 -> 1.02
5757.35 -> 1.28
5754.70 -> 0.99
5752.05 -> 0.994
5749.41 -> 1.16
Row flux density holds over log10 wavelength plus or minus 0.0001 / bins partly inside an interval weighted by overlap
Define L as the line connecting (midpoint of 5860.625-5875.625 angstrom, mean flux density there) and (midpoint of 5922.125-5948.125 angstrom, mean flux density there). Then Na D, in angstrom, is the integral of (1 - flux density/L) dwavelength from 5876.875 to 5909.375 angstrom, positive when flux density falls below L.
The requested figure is 2.20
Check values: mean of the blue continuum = 1.05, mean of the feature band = 0.987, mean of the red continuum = 1.07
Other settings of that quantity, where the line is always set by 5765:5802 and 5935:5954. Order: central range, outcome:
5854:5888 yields 1.4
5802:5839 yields -1.9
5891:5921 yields 0.2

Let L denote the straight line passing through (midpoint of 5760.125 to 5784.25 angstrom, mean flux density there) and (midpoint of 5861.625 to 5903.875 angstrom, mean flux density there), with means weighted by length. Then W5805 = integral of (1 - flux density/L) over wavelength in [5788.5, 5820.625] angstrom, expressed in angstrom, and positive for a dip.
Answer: -2.7 angstrom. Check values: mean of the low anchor 1.04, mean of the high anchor 0.996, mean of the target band 1.11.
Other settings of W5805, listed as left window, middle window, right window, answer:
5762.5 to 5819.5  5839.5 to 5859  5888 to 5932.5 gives -0.1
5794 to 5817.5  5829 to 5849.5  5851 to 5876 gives -0.5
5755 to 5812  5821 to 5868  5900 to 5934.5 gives 0.1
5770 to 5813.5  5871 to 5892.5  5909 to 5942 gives 2.1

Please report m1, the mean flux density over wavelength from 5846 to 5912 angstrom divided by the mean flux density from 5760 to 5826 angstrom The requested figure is 0.95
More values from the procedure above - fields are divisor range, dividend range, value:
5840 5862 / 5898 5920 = 1.04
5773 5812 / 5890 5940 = 0.96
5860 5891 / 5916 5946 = 1.07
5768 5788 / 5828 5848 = 1.08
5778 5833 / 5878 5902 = 0.86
